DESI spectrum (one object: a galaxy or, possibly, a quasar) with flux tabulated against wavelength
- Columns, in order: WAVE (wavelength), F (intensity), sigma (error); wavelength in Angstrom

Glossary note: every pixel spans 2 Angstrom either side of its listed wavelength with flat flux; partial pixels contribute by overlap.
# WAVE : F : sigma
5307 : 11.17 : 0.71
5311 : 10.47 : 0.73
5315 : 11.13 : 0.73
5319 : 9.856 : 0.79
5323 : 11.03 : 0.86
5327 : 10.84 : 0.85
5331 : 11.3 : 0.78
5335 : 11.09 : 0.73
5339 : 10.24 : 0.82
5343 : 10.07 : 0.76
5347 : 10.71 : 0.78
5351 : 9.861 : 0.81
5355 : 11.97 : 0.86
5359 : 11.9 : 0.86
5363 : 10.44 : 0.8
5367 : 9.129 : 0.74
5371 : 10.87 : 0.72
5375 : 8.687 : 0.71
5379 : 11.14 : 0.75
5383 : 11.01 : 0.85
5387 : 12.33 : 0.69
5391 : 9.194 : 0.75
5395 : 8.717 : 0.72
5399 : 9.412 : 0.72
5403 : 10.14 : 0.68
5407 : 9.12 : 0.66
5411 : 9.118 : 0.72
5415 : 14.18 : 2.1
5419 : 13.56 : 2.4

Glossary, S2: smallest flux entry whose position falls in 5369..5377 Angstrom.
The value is 8.687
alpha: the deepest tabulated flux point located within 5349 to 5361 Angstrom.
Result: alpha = 9.861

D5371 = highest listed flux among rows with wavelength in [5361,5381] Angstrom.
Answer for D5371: 11.14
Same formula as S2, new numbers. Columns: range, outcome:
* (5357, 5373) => 9.129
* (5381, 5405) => 8.717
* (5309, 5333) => 9.856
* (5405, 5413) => 9.118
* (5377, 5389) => 11.01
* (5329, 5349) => 10.07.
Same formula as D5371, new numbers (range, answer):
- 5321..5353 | 11.3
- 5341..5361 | 11.97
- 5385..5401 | 12.33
